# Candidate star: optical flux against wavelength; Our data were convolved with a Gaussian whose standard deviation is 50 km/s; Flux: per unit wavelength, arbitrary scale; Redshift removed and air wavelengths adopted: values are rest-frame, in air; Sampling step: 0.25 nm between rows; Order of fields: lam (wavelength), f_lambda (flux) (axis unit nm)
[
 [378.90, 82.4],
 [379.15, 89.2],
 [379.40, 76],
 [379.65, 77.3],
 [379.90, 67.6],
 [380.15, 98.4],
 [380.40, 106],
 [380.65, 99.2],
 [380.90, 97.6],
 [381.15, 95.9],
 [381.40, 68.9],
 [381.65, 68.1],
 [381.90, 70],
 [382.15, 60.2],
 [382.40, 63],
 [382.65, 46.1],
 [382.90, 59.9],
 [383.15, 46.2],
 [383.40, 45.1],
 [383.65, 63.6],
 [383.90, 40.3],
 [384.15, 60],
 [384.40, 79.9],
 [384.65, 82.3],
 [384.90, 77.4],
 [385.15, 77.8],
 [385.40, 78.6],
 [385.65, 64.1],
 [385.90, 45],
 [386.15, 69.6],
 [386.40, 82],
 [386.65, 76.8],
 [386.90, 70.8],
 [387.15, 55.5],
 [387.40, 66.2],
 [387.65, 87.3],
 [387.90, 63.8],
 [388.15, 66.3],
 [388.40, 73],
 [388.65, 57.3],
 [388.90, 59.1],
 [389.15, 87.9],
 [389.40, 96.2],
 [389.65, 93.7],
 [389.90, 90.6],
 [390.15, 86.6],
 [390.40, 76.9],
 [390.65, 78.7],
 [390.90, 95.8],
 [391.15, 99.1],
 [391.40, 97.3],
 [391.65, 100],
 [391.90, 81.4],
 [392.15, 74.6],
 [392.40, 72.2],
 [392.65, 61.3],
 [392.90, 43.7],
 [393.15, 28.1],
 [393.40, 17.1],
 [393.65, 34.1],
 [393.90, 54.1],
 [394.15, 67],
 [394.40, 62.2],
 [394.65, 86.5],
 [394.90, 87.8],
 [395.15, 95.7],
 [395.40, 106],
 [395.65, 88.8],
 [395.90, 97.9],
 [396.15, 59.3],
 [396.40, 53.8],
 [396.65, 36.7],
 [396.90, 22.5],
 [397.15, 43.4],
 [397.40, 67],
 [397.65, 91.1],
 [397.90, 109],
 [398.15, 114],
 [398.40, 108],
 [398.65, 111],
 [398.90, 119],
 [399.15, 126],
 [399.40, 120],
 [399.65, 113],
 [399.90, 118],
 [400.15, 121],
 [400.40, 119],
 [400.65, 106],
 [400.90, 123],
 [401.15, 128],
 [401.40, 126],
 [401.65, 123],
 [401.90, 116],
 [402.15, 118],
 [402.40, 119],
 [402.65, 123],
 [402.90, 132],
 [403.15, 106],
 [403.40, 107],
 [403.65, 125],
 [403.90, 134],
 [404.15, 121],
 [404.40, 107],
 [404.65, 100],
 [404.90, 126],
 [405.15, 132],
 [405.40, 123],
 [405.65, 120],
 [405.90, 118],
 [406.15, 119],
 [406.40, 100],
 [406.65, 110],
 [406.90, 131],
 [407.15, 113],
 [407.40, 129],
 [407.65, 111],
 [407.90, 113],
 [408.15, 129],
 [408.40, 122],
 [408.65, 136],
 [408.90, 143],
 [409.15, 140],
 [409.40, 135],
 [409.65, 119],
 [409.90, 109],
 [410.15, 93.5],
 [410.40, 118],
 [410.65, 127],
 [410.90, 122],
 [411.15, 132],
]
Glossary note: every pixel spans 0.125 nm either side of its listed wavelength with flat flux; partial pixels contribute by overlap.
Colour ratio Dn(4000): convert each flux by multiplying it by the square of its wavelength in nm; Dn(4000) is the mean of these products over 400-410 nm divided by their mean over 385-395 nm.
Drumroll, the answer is 1.8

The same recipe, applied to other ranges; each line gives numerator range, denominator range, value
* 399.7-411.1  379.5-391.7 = 1.78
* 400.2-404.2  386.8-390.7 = 1.70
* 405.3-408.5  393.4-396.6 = 1.76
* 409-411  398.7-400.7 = 1.08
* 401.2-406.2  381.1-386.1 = 2.07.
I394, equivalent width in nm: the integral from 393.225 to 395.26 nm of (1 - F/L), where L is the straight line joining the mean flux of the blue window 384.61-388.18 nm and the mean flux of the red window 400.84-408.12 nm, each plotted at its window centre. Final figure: 0.67 nm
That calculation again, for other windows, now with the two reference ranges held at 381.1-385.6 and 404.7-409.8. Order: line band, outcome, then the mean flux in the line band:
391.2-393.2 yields 0.32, 72.5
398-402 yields -0.48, 118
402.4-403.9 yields -0.09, 120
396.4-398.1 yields 0.62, 63.4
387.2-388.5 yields 0.10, 70.4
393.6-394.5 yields 0.35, 55.8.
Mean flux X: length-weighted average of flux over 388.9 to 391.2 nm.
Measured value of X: 87.5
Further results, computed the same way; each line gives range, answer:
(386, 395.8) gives 74.1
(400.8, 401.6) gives 126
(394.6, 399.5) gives 87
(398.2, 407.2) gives 118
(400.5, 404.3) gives 120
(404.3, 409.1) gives 120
